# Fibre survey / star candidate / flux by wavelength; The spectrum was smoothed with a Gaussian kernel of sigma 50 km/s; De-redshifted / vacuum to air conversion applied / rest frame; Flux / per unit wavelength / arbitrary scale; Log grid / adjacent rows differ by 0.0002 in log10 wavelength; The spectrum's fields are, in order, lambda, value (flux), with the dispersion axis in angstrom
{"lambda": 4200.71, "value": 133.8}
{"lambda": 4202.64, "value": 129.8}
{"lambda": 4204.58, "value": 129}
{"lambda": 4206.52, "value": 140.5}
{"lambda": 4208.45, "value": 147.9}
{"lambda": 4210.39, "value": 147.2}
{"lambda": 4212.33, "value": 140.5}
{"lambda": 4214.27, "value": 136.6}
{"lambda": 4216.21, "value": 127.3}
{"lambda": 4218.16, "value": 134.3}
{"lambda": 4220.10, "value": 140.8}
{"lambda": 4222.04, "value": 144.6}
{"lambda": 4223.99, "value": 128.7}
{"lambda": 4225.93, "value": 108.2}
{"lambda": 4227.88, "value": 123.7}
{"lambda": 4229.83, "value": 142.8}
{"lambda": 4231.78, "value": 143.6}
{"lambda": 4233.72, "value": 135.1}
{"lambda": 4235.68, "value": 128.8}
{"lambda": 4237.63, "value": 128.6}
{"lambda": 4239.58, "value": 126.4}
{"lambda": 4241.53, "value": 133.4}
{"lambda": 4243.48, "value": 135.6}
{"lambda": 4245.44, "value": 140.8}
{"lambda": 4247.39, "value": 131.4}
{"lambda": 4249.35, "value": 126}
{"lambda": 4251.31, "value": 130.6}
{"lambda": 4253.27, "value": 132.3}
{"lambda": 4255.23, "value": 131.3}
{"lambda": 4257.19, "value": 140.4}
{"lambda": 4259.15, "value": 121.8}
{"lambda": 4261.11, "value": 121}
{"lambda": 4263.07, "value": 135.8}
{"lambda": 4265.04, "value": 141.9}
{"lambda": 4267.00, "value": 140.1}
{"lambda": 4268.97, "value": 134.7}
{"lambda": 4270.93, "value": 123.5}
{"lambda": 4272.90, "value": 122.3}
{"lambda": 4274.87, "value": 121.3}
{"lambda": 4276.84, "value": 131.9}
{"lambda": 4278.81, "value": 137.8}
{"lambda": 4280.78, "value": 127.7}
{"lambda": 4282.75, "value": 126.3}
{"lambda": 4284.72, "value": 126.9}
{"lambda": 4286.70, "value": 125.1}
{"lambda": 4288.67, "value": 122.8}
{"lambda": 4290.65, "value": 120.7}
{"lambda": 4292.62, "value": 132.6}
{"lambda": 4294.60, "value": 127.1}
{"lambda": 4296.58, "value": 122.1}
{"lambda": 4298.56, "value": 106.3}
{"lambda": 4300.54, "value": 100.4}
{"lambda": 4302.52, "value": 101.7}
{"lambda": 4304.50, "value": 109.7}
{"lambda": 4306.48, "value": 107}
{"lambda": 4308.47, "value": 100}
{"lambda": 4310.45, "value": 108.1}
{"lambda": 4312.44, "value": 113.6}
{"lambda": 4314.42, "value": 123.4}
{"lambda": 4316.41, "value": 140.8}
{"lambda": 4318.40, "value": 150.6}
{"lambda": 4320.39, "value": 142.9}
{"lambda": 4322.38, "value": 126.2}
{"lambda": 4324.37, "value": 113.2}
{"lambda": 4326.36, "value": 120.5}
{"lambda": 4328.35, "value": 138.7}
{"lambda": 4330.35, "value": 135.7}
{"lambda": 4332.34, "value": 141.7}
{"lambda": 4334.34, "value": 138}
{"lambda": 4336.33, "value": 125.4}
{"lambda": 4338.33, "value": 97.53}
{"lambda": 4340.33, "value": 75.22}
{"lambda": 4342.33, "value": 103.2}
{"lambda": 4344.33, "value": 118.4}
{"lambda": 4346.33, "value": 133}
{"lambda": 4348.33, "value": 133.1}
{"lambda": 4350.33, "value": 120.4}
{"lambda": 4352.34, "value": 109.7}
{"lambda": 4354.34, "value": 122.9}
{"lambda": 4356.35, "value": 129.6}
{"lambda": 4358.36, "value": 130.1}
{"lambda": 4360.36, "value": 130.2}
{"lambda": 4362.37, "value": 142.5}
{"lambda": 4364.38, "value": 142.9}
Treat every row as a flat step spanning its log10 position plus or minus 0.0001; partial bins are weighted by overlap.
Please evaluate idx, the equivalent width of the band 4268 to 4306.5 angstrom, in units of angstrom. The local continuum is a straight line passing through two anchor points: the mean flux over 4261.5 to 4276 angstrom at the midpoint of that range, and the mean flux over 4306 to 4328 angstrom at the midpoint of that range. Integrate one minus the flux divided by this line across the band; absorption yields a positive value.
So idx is 1.90 angstrom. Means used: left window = 131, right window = 123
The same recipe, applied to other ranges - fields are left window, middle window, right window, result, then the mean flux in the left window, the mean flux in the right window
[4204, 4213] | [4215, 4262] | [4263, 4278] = 1.7 angstrom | 142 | 131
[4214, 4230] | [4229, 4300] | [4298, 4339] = -1.6 angstrom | 131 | 121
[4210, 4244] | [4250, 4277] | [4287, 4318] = -1.1 angstrom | 133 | 117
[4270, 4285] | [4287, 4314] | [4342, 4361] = 2.7 angstrom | 127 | 124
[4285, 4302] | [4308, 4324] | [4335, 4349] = -1.4 angstrom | 119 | 112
